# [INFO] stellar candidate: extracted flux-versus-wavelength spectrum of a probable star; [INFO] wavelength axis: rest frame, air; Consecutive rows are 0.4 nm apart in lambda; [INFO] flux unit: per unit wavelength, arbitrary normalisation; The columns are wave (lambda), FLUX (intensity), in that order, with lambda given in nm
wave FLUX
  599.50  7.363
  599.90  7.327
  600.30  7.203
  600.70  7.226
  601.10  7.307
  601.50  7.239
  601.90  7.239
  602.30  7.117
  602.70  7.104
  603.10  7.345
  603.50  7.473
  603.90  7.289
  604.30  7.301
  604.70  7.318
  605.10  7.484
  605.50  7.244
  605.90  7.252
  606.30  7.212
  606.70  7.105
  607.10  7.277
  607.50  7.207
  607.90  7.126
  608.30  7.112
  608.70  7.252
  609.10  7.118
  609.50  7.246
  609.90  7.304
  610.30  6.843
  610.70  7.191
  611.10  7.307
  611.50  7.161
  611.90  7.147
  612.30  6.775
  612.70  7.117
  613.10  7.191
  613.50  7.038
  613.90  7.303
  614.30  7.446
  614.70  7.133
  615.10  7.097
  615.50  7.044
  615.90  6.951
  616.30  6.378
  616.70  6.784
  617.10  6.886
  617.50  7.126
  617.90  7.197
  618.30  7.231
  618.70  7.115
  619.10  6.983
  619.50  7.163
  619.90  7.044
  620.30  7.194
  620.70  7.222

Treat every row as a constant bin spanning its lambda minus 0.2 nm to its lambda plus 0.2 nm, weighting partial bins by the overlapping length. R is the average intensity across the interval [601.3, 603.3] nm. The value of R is 7.21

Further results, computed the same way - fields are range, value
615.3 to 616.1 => 7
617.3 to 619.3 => 7.13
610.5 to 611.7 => 7.22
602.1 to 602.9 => 7.11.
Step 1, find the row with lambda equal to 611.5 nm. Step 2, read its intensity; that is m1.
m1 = 7.161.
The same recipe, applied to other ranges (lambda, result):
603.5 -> 7.473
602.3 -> 7.117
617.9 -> 7.197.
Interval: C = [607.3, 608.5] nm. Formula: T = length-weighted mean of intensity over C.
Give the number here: 7.15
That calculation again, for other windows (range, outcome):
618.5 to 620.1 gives 7.08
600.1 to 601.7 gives 7.24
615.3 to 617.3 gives 6.81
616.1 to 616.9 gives 6.58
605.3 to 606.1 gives 7.25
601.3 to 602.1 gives 7.24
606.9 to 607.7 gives 7.24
